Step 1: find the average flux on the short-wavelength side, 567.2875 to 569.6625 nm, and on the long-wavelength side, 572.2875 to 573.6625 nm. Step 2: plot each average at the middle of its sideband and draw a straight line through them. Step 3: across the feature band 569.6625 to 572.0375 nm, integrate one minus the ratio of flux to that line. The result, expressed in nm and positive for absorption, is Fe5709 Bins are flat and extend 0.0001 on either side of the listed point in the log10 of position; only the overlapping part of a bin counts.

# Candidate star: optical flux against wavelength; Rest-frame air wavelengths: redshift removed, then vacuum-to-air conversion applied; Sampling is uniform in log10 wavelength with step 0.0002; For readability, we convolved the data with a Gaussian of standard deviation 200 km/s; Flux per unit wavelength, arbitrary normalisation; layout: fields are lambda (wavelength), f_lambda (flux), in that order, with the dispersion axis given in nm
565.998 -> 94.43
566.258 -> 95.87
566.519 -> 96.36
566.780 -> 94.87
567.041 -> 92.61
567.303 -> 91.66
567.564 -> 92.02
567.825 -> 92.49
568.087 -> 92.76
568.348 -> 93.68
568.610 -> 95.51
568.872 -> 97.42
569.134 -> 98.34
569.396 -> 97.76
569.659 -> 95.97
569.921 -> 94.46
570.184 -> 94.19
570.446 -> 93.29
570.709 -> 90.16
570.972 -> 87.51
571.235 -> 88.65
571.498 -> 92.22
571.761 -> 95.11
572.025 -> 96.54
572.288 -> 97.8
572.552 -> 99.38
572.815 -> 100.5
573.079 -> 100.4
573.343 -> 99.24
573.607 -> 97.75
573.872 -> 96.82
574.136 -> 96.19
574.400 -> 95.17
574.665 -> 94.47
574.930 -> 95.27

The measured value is 0.117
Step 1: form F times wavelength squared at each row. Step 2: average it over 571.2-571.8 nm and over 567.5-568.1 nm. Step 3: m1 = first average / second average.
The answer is 1.01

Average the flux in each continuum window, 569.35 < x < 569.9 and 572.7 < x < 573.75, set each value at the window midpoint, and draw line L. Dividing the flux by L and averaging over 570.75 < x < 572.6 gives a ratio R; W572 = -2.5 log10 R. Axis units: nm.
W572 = 0.05 mag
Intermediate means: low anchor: 96.2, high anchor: 99.3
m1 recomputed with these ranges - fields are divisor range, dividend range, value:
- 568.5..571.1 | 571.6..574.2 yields 1.05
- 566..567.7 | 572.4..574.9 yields 1.06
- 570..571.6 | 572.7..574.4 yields 1.09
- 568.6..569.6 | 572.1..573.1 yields 1.03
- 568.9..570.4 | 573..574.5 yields 1.03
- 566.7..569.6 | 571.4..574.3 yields 1.05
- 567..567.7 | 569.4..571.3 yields 1.02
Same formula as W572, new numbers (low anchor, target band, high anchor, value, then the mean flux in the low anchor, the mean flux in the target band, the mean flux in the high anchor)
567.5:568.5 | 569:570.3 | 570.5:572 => -0.047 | 92.9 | 96.1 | 91.2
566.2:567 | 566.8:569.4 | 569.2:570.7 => 0.009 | 95.3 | 94.3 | 94.9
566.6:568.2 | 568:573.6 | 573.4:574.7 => -0.008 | 92.8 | 95.4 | 96.4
